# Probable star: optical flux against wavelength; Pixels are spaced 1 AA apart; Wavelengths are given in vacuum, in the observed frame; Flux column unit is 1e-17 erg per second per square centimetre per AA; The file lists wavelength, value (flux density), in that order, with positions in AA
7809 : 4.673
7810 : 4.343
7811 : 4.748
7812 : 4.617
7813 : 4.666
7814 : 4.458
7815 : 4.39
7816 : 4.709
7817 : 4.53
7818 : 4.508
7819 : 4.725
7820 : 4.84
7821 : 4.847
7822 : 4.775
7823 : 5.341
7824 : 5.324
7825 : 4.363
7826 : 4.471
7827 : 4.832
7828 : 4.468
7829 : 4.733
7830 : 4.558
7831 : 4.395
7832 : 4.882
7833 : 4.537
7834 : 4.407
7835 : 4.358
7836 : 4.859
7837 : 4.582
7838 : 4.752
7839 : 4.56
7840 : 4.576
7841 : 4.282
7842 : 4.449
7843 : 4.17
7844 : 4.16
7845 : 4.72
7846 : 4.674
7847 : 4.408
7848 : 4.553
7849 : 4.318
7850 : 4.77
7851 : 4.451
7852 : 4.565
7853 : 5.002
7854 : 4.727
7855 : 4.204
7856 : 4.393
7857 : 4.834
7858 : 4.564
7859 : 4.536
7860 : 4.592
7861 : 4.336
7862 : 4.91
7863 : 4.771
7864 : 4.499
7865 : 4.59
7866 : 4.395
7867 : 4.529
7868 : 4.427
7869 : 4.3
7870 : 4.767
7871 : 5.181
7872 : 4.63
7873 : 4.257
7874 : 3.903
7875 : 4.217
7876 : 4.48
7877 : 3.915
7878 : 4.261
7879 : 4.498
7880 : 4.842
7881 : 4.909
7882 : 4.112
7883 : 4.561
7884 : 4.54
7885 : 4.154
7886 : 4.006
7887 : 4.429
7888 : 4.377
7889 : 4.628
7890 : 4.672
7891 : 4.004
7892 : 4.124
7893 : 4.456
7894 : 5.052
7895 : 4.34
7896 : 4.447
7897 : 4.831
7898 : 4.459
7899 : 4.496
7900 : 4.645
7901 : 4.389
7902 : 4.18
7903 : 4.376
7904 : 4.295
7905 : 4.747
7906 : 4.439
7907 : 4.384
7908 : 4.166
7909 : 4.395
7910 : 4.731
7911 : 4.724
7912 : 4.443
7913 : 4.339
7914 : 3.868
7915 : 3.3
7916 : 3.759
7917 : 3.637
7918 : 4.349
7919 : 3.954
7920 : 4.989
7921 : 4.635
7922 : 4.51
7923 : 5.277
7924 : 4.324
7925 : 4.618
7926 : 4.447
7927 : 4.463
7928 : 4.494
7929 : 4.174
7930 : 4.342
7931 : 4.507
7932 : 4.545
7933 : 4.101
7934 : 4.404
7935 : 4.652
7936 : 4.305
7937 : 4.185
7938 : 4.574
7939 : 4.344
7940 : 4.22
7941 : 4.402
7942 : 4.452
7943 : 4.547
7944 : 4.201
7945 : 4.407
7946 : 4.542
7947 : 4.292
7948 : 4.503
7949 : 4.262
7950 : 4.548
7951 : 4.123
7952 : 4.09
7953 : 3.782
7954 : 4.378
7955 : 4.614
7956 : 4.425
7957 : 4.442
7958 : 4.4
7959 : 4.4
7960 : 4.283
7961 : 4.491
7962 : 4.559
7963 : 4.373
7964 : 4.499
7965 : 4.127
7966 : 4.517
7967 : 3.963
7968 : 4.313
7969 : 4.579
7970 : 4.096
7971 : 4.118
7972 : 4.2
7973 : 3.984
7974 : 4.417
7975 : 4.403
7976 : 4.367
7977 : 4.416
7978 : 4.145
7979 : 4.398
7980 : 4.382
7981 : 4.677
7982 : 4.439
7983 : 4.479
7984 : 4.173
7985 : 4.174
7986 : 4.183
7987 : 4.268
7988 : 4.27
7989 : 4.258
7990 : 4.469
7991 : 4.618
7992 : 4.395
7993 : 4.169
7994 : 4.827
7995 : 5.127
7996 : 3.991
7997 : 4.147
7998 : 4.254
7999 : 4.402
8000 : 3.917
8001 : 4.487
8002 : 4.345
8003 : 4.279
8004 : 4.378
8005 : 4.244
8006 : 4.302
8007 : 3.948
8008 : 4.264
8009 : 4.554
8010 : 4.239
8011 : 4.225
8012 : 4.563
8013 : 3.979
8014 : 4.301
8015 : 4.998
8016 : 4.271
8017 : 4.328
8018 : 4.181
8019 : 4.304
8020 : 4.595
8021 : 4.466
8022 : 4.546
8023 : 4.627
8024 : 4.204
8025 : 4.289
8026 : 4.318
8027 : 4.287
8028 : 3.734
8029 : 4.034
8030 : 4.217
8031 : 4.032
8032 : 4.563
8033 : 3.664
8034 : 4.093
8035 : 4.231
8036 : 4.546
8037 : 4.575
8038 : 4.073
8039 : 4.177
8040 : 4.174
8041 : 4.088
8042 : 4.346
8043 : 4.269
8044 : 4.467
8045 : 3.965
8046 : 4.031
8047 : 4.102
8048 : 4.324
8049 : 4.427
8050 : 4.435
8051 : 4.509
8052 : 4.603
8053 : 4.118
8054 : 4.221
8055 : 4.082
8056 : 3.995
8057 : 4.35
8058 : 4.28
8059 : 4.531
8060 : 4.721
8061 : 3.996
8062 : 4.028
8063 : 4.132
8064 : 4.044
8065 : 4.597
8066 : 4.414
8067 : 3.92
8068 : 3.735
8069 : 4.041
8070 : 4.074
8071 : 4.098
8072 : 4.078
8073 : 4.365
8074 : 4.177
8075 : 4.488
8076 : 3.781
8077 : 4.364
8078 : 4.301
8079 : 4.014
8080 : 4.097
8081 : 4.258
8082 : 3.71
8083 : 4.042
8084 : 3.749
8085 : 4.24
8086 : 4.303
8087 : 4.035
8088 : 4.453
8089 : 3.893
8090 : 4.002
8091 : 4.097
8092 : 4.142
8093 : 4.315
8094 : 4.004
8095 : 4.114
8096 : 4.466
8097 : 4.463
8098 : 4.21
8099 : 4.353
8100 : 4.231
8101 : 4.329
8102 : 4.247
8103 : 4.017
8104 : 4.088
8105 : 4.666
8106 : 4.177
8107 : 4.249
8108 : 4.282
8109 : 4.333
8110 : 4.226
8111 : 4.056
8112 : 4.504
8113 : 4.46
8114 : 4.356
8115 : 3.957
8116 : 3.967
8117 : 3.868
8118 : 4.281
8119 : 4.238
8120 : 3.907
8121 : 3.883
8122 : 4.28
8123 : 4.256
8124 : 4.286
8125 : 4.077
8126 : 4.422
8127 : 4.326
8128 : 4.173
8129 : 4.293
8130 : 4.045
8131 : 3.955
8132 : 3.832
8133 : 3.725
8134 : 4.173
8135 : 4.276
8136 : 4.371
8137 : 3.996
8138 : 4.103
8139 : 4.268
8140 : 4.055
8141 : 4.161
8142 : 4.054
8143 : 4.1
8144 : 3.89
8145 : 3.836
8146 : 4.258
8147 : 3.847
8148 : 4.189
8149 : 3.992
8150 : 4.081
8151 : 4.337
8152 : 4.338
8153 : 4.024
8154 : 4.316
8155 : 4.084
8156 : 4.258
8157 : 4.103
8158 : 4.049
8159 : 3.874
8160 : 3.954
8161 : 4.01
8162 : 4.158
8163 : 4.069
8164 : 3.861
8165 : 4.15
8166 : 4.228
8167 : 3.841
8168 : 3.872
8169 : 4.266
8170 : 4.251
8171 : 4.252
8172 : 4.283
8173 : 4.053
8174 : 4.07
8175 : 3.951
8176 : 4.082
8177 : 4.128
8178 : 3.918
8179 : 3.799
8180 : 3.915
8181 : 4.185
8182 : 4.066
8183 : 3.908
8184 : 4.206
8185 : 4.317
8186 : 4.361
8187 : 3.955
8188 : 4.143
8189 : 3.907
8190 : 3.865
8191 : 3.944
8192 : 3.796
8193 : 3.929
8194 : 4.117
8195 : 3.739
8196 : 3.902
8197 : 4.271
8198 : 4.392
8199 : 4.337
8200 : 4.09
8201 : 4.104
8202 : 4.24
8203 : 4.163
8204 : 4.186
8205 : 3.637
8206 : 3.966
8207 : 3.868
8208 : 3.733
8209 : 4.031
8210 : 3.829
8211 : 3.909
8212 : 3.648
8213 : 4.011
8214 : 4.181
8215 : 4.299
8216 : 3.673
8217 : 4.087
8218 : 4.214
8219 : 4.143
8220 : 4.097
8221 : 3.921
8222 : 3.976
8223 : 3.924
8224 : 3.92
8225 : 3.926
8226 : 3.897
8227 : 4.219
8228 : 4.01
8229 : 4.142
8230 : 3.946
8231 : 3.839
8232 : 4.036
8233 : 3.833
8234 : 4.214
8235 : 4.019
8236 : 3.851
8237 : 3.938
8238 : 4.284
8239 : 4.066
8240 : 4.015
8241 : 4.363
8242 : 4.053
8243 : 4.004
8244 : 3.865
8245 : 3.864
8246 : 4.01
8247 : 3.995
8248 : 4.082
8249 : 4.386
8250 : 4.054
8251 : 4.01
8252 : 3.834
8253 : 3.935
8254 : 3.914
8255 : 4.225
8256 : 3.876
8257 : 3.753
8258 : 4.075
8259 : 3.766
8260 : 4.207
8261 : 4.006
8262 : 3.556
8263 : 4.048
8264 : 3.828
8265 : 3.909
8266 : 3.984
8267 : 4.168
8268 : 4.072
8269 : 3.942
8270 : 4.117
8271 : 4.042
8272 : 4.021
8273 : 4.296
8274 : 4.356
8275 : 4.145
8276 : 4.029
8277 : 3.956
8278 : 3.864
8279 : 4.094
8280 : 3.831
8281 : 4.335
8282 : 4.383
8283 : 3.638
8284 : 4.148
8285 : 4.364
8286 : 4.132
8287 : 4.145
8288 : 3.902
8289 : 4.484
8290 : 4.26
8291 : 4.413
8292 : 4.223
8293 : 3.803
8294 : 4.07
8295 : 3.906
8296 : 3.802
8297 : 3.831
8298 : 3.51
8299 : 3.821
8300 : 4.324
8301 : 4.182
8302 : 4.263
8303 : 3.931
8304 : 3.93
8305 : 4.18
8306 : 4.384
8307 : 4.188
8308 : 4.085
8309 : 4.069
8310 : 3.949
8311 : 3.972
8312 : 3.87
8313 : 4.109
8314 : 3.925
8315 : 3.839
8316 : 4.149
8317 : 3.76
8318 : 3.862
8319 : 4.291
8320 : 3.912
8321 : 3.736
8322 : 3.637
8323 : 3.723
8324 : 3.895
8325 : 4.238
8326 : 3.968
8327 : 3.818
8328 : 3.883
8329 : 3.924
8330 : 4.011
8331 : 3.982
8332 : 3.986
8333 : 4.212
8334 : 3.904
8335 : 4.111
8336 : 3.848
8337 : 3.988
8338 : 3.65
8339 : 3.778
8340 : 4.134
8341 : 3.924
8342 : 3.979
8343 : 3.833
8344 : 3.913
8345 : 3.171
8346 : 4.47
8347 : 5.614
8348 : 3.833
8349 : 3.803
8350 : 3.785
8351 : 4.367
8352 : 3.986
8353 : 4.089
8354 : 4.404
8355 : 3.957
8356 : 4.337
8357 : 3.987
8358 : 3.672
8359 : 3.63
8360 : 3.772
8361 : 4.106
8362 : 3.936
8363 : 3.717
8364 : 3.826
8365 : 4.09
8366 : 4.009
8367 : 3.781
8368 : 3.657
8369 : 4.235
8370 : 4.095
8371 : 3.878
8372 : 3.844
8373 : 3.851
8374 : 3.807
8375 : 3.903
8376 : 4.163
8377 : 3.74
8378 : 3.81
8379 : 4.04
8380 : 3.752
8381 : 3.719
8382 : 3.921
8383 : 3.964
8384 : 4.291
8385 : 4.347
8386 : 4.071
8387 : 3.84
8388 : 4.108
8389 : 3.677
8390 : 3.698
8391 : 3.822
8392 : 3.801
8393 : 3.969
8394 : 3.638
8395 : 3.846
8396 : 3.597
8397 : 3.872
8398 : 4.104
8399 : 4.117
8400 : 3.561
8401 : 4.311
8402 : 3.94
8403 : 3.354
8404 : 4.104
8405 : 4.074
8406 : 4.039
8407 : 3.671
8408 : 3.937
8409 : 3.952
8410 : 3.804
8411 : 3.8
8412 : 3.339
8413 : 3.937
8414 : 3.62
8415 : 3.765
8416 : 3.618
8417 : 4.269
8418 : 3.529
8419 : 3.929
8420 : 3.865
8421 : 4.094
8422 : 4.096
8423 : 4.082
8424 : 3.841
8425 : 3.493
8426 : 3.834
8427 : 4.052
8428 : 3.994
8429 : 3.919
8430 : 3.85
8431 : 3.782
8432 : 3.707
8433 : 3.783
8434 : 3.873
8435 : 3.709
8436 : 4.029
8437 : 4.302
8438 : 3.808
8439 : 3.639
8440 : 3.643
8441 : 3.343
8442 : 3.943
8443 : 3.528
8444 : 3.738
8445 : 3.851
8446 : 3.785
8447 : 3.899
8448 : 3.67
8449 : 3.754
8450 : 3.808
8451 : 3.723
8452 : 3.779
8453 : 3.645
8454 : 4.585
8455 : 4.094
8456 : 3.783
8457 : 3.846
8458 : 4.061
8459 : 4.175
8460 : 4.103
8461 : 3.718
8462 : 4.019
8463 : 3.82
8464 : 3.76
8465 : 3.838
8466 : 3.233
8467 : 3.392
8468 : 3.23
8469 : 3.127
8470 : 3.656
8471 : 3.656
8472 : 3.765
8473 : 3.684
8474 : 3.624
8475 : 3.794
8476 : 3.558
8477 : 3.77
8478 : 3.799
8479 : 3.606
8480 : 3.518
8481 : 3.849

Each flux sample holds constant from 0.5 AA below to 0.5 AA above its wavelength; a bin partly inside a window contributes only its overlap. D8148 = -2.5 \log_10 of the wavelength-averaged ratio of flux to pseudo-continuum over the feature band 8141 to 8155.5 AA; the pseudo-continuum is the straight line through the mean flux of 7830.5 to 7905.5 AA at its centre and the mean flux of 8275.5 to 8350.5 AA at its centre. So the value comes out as 0.02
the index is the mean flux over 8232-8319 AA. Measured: 4.04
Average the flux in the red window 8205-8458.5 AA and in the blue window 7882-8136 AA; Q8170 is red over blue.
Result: 0.9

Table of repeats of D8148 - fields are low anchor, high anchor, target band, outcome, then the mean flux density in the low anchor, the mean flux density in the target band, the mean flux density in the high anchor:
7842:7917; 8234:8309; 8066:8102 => 0.02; 4.44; 4.15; 4.05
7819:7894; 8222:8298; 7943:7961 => 0.02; 4.54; 4.35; 4.03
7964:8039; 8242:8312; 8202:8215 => 0.04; 4.31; 3.96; 4.04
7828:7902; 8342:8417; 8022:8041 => 0.02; 4.5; 4.22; 3.92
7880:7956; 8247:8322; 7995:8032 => 0.00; 4.39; 4.3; 4.03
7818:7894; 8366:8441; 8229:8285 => 0.01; 4.54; 4.02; 3.87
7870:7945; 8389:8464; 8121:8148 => 0.01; 4.4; 4.11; 3.85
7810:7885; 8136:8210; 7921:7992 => 0.01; 4.56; 4.37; 4.06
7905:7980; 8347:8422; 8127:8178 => 0.01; 4.35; 4.09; 3.92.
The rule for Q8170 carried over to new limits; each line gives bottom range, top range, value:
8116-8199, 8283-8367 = 0.98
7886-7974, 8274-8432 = 0.91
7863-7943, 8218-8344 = 0.91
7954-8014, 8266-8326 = 0.93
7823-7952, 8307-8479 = 0.87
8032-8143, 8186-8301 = 0.96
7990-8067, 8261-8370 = 0.93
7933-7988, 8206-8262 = 0.92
